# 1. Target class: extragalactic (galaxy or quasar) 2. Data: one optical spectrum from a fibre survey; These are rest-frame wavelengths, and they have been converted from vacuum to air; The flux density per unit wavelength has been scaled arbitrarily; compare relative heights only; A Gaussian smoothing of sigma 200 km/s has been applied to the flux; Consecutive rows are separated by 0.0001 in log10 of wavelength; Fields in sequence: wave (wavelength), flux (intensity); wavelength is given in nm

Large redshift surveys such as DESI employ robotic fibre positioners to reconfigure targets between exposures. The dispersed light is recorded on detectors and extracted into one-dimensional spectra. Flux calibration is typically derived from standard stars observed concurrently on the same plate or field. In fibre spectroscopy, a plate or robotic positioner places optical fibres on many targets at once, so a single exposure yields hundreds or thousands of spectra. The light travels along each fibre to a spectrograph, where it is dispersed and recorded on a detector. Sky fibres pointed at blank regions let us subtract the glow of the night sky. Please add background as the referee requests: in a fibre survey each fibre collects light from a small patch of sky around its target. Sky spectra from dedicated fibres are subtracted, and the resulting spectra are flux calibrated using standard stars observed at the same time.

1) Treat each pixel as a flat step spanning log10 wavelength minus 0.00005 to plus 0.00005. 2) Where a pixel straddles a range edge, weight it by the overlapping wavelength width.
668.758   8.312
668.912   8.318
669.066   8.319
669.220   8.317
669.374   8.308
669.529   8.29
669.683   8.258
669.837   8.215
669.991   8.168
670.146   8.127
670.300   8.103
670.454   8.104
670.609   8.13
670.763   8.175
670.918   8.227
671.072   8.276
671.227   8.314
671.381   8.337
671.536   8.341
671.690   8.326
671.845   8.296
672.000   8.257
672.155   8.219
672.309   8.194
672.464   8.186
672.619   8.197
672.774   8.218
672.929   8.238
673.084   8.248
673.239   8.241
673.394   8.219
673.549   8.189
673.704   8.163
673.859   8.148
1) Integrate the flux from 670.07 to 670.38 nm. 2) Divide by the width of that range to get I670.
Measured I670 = 8.13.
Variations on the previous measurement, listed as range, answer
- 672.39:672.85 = 8.2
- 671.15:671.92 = 8.33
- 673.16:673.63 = 8.22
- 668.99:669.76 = 8.29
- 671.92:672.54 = 8.22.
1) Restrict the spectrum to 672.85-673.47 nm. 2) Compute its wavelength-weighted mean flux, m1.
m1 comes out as 8.24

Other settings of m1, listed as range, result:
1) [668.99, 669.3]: 8.32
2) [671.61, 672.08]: 8.29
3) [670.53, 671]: 8.17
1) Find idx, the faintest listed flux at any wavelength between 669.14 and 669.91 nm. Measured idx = 8.215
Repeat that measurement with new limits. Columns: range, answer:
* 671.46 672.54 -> 8.186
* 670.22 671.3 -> 8.103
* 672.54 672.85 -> 8.197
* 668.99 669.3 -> 8.317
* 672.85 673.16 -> 8.238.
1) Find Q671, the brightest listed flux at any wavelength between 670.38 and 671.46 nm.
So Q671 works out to 8.337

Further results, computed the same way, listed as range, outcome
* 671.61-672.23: 8.326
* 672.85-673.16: 8.248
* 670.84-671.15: 8.276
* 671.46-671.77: 8.341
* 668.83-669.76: 8.319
